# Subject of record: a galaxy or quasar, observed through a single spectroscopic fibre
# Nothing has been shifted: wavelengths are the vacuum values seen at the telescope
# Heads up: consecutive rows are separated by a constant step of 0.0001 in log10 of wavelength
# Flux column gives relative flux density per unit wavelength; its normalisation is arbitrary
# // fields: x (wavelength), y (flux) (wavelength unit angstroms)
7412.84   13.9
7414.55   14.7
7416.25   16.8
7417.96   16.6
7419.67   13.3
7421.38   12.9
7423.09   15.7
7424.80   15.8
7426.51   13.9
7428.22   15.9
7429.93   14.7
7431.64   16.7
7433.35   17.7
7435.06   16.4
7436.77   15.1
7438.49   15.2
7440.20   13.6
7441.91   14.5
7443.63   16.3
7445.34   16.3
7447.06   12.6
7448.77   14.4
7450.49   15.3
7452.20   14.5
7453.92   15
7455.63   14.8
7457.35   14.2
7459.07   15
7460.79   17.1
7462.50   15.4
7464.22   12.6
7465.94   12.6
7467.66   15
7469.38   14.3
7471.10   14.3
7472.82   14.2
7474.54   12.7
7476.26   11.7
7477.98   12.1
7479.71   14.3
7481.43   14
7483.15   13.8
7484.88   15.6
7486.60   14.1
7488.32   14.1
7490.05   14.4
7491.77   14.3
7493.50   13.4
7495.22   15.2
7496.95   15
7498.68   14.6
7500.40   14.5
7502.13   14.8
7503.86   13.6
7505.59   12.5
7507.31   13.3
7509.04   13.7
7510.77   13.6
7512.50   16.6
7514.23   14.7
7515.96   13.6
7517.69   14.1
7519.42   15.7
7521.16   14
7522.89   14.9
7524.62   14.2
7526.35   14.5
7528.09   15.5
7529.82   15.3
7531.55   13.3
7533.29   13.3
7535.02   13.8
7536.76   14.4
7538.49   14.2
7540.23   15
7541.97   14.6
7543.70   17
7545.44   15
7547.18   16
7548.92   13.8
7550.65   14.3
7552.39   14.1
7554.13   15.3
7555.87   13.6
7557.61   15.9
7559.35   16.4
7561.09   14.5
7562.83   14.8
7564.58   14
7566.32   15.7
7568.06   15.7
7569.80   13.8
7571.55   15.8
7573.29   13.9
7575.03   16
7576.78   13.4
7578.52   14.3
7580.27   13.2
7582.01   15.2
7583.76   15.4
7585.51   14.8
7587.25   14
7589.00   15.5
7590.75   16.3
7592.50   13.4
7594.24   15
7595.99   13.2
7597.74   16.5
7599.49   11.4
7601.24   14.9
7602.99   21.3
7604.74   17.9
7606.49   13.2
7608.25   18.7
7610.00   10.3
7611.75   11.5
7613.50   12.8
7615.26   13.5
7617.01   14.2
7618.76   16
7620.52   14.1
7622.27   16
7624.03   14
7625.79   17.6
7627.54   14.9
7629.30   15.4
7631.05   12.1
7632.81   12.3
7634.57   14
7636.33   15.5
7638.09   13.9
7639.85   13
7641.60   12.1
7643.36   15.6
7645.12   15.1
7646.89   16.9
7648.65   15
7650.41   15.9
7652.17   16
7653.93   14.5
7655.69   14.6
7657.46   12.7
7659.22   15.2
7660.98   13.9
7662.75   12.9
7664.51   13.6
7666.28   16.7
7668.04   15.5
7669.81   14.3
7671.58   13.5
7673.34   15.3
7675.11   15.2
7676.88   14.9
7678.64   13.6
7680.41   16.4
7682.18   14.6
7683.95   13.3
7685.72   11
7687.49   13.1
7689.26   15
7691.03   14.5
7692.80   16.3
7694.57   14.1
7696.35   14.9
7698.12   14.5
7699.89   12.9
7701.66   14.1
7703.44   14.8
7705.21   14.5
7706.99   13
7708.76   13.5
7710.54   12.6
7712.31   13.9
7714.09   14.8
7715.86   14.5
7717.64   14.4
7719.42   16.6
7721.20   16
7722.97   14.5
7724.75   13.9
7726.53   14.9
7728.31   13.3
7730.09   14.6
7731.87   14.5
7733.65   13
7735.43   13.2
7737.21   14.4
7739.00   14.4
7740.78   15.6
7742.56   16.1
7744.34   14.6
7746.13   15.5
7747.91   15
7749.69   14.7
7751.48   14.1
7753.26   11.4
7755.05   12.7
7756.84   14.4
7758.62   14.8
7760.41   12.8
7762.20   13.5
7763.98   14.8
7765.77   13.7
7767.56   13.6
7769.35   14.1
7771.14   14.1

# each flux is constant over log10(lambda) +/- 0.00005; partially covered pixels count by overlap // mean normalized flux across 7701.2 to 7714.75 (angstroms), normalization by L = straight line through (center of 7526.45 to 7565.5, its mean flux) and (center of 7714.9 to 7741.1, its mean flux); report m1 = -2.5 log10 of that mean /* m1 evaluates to 0.05 mag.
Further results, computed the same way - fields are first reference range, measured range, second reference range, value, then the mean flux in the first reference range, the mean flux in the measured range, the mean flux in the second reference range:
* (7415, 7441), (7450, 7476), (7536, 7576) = 0.06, 15.3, 14.4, 14.9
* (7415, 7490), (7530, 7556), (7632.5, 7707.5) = 0.00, 14.7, 14.6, 14.4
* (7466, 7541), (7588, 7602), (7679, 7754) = -0.02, 14.2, 14.5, 14.3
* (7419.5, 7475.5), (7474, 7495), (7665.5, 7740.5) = 0.07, 14.8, 13.8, 14.4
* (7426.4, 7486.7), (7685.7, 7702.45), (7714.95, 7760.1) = 0.02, 14.6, 14.2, 14.4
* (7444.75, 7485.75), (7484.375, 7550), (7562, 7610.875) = 0.00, 14.2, 14.5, 14.9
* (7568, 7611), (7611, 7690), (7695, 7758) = 0.02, 14.9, 14.4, 14.3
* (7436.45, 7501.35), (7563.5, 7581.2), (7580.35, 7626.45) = 0.01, 14.4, 14.6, 14.8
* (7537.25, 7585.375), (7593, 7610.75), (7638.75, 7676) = -0.03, 14.8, 15.2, 14.6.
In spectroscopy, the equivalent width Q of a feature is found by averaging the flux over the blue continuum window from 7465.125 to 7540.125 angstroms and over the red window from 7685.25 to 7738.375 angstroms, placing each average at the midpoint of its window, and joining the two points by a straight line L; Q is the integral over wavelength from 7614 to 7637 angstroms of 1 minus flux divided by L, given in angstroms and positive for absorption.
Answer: -0.6 angstroms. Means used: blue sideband 14.1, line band 14.5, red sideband 14.2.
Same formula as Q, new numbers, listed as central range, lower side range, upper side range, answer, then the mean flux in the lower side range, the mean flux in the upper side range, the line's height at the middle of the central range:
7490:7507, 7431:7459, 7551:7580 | 0.9 angstroms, 15.1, 14.8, 15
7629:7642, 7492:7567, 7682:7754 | 0.8 angstroms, 14.6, 14.3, 14.4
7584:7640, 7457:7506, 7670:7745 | -1.5 angstroms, 14.1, 14.4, 14.3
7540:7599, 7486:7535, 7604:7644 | -2.3 angstroms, 14.3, 14.3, 14.3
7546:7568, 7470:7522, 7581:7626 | -0.6 angstroms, 14.1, 14.8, 14.5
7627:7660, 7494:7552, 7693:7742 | -0.2 angstroms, 14.5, 14.3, 14.4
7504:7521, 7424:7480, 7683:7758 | 0.5 angstroms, 14.7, 14.2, 14.6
